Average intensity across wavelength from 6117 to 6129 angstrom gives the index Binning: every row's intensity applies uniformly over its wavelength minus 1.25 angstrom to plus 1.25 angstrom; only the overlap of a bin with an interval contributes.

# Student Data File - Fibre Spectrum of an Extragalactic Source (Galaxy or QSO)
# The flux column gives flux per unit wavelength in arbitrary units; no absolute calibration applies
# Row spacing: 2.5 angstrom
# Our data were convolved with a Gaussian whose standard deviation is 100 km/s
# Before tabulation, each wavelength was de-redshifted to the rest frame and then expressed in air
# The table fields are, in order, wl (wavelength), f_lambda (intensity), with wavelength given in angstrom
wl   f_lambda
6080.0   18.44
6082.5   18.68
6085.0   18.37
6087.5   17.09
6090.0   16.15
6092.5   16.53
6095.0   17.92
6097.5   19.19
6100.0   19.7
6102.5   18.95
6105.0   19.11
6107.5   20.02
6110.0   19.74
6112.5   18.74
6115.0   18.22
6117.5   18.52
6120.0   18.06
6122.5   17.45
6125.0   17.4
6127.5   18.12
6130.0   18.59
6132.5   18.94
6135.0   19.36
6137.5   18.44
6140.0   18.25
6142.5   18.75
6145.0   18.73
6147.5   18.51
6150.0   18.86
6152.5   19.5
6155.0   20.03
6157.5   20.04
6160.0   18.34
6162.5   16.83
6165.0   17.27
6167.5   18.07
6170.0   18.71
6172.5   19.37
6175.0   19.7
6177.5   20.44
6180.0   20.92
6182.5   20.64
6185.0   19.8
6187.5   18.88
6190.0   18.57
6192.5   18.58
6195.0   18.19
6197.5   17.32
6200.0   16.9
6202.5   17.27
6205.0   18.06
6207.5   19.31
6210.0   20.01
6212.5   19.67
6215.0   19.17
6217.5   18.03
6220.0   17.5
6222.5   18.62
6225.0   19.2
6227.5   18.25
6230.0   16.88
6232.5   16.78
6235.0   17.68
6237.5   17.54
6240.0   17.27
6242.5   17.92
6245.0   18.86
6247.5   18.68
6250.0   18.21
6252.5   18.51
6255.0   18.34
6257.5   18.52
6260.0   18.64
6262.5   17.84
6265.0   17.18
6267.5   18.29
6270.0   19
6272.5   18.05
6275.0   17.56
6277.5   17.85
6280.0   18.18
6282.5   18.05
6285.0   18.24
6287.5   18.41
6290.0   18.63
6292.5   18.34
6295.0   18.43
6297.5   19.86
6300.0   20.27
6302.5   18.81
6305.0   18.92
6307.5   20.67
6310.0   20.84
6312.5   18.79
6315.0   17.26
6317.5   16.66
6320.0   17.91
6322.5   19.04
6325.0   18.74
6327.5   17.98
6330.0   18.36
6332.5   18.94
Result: 17.9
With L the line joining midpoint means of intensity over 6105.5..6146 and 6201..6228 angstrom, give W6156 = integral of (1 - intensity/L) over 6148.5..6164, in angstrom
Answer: -0.2 angstrom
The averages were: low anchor 18.6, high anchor 18.6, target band 18.9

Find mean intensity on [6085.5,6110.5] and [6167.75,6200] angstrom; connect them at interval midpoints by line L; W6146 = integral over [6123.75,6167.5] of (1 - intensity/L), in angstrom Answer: 0.5 angstrom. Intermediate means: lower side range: 18.4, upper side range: 19.1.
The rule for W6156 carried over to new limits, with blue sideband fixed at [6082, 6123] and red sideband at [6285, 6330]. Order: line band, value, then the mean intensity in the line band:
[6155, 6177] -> -0.2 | 18.7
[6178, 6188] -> -0.9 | 20.2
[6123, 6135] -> 0.1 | 18.3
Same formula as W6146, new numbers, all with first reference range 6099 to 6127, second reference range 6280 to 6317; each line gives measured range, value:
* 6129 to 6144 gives 0.00 angstrom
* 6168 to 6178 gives -0.33 angstrom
